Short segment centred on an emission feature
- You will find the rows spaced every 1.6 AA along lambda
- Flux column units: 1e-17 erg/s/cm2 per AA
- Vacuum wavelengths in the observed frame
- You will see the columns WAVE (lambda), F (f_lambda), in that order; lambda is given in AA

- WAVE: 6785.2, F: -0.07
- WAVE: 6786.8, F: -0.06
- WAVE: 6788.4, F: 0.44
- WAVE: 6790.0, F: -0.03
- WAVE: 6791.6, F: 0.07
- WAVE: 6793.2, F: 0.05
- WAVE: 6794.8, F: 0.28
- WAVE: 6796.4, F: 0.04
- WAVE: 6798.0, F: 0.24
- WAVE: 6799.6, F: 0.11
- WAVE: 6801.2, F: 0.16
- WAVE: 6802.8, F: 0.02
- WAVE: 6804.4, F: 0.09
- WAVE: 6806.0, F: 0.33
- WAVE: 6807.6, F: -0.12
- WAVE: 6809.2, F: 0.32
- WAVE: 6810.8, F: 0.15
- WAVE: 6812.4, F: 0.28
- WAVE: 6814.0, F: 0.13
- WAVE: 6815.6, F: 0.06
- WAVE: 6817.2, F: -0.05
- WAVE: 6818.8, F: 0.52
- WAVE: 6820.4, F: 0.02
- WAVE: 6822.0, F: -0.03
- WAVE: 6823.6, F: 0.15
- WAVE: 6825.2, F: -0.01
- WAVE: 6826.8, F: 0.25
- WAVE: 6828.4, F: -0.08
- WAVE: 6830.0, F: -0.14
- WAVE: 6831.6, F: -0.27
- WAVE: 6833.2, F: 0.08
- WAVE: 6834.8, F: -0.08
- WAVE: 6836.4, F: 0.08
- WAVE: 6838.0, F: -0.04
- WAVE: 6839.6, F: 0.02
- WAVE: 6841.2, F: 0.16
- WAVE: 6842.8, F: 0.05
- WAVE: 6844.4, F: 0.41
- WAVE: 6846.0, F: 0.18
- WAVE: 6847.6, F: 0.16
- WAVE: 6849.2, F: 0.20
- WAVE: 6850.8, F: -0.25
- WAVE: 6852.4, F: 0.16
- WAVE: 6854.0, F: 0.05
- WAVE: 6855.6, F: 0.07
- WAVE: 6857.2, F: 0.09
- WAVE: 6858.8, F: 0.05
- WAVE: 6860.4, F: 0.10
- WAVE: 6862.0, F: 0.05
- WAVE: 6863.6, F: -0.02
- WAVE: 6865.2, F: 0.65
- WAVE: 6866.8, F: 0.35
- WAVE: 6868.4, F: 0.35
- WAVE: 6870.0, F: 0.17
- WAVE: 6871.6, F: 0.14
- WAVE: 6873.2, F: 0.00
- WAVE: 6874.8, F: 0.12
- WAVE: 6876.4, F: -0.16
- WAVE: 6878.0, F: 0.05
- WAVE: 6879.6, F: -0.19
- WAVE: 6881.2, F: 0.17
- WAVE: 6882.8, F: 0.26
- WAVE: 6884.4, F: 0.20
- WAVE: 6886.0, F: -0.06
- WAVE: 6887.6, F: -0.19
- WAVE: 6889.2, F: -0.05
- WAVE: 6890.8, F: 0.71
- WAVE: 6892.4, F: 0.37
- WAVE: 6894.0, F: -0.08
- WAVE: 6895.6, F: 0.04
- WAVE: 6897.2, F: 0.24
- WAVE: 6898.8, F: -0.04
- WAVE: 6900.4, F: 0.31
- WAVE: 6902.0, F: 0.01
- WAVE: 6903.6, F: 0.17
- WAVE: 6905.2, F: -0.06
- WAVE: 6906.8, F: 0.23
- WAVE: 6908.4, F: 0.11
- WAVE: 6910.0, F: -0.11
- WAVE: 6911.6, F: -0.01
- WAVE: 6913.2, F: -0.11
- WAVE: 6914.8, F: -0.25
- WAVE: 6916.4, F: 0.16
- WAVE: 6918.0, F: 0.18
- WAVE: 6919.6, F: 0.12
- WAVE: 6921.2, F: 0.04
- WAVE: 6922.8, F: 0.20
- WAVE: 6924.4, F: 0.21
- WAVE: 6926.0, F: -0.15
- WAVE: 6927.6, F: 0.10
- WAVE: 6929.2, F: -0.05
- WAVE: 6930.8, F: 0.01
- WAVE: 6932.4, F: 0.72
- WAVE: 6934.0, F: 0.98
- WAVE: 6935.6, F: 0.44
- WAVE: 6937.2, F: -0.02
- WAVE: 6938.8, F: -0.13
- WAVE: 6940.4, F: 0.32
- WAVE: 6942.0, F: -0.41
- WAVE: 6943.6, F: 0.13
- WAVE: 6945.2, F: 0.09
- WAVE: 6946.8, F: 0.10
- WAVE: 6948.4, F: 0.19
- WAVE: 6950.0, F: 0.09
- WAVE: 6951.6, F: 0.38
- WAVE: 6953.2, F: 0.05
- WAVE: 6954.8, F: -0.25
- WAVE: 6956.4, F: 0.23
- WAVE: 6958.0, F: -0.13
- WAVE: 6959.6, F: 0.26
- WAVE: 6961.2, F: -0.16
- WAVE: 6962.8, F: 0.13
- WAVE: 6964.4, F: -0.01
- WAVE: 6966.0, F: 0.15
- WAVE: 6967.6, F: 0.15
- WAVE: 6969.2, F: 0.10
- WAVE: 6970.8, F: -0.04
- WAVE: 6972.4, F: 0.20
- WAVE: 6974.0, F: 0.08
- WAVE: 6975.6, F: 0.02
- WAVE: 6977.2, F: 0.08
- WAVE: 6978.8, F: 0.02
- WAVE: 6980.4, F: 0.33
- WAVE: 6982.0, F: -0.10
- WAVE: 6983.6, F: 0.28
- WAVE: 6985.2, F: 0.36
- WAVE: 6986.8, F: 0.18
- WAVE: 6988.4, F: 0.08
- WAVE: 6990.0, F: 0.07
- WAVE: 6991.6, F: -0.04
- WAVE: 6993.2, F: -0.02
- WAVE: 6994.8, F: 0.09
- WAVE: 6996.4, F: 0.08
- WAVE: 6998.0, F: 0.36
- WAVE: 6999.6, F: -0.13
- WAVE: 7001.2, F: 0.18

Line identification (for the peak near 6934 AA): H-beta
